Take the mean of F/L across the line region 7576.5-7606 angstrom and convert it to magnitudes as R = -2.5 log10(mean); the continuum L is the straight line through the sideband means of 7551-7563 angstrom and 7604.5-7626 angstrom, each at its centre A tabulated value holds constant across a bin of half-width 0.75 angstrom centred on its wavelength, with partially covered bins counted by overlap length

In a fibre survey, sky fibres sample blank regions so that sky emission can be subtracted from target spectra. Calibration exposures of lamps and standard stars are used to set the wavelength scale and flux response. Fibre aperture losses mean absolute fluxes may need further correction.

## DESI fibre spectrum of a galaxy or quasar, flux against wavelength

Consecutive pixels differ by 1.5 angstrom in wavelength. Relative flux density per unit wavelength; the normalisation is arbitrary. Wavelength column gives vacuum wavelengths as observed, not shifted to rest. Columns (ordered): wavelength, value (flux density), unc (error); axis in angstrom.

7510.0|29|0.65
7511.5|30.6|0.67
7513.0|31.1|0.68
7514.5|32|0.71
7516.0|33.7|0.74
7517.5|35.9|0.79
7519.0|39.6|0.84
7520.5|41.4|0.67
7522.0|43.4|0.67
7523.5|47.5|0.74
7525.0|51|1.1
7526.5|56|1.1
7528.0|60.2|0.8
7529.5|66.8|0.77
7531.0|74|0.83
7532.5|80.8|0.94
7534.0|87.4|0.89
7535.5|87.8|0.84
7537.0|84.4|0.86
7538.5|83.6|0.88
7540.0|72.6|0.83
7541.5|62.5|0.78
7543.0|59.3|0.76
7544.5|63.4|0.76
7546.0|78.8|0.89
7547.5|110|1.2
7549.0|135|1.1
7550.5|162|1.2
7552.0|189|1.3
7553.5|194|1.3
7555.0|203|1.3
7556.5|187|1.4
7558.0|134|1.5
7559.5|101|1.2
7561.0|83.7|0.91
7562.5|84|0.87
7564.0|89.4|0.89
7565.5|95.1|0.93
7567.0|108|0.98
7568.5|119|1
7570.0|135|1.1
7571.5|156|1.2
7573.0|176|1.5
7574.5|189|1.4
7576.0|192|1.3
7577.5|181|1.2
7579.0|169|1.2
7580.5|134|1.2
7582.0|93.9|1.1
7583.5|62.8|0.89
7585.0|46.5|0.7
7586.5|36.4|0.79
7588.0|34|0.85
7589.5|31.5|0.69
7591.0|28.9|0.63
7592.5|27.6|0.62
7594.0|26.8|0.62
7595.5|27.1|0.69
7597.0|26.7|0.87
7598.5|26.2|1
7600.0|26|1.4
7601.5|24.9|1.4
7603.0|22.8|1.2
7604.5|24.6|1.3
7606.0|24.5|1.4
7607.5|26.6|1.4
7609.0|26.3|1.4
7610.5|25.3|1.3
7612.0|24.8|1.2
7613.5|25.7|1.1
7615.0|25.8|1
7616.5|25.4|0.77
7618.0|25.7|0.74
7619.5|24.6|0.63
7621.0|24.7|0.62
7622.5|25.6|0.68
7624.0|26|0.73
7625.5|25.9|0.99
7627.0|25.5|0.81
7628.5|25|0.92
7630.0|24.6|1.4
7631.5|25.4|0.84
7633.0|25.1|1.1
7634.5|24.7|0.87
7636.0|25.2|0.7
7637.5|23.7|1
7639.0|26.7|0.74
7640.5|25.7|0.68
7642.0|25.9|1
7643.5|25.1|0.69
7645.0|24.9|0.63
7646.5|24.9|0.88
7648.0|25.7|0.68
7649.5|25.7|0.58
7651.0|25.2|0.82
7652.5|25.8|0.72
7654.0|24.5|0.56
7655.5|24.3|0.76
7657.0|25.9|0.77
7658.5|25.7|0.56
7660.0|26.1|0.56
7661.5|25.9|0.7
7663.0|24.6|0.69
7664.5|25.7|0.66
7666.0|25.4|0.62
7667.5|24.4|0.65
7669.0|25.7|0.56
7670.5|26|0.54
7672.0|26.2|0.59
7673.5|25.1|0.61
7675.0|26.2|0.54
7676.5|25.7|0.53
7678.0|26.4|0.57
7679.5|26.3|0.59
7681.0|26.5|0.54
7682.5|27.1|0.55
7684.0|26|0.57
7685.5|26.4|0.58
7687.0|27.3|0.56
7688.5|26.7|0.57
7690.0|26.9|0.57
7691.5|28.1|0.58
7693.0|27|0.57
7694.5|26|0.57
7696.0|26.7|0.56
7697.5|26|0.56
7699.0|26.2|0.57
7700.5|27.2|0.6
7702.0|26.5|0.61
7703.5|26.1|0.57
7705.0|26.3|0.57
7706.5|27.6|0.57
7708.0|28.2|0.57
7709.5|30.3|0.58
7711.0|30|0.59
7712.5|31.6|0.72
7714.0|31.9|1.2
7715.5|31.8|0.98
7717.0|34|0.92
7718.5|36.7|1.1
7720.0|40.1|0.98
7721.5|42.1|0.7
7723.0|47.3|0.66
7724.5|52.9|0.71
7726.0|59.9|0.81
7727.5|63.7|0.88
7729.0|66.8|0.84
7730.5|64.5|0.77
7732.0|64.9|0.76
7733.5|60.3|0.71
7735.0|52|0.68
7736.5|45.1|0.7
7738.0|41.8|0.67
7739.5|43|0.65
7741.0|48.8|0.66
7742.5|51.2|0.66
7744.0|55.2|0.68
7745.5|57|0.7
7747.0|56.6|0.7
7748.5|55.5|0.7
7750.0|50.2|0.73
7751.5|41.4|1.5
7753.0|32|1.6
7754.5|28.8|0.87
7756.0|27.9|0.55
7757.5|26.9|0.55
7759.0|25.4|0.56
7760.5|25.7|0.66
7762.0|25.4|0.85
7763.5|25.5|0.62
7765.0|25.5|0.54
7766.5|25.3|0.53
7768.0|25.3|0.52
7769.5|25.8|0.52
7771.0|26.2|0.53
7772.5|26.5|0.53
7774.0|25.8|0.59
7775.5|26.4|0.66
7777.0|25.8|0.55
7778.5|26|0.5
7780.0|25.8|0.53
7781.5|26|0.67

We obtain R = 0.45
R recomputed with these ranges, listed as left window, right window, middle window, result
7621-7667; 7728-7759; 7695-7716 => 0.362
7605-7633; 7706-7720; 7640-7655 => 0.084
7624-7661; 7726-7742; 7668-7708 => 0.445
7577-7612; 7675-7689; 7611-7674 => 0.378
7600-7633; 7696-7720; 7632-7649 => 0.048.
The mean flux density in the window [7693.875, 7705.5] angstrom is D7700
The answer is 26.4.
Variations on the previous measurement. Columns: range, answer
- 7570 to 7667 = 44.5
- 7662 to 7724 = 28.7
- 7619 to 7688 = 25.6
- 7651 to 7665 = 25.4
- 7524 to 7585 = 113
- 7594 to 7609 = 25.6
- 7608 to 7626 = 25.5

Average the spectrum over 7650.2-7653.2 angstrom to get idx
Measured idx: 25.5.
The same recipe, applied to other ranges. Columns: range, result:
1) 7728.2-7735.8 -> 61.6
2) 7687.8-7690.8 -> 26.8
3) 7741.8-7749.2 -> 55.1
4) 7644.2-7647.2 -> 24.9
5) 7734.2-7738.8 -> 46.4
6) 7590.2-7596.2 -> 27.6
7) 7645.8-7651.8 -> 25.4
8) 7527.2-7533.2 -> 70.2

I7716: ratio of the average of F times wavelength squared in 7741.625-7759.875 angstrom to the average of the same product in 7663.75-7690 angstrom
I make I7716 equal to 1.65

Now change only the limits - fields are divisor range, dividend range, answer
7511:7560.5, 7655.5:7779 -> 0.41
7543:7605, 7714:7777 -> 0.44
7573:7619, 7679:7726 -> 0.56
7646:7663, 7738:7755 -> 1.91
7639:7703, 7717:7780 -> 1.59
